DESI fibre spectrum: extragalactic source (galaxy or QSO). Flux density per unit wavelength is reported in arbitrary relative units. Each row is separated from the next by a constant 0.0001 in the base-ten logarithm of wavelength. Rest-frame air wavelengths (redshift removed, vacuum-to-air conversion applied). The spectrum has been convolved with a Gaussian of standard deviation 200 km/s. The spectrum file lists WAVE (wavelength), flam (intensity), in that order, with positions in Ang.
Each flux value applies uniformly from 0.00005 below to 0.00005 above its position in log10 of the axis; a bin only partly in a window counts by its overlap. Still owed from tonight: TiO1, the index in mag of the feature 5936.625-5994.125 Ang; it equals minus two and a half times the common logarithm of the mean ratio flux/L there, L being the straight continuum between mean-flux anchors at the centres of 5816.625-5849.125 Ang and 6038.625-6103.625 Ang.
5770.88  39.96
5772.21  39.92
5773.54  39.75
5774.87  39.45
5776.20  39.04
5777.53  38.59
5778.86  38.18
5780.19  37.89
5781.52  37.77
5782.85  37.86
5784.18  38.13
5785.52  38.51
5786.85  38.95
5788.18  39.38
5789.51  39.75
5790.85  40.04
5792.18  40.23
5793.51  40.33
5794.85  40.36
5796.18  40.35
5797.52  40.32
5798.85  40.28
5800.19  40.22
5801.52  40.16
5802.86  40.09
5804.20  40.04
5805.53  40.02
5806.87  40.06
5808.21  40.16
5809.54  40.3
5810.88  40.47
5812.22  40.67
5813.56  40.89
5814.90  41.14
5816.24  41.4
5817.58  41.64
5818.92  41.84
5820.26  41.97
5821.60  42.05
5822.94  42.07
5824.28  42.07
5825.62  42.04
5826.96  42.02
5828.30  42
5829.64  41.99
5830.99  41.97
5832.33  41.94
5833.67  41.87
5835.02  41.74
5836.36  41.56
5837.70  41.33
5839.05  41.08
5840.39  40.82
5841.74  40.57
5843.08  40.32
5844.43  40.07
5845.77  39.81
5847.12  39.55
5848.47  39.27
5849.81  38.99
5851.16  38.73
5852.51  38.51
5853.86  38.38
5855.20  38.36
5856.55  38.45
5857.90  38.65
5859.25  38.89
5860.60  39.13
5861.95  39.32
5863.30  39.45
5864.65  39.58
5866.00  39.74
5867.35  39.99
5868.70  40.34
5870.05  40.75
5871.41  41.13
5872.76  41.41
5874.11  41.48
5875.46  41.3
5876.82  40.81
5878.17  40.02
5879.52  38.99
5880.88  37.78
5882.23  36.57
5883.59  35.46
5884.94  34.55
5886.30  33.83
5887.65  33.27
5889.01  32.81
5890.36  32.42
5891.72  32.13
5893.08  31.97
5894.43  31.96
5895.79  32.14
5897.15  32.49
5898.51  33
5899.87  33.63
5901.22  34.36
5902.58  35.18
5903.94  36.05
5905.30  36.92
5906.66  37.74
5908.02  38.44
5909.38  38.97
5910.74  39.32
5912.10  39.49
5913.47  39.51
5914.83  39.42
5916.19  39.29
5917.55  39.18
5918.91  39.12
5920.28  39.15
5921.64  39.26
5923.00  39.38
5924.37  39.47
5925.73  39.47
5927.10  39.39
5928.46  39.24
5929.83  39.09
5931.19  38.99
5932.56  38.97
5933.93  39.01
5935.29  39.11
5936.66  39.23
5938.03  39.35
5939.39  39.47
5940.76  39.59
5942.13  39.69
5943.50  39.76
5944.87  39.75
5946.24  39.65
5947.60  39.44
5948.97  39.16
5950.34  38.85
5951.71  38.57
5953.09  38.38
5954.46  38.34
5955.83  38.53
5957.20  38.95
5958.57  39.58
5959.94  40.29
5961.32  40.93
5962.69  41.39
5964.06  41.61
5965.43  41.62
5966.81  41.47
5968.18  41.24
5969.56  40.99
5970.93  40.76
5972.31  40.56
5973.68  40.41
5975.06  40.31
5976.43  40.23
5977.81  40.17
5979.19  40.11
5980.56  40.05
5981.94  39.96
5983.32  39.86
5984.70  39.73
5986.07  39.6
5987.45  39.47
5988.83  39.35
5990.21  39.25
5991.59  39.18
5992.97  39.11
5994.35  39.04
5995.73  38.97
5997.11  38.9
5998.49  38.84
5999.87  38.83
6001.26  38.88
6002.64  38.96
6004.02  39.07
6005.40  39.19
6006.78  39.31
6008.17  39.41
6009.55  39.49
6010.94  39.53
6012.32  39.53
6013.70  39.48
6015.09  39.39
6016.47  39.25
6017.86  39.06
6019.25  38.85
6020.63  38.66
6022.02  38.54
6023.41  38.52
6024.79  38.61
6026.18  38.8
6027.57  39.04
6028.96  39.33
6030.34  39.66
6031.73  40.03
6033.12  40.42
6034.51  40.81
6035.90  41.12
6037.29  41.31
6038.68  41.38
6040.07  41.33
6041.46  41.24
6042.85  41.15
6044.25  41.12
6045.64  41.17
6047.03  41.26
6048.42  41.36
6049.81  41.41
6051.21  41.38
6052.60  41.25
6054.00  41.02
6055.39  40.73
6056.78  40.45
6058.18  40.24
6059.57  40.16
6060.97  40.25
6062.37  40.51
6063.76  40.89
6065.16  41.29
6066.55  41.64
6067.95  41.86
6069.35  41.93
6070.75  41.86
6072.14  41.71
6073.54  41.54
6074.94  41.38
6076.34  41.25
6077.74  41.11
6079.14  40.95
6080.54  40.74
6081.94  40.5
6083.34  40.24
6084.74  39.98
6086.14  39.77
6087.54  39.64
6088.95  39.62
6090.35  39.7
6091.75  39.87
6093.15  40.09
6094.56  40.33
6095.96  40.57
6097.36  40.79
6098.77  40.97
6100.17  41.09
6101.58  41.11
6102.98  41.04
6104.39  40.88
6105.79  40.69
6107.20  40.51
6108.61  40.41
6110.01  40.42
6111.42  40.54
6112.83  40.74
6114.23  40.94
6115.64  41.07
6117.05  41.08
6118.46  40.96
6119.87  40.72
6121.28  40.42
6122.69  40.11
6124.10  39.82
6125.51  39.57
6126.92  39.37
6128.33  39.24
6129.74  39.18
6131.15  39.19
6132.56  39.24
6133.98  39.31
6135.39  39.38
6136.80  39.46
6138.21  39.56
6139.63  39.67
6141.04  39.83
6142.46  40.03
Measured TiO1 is 0.03 mag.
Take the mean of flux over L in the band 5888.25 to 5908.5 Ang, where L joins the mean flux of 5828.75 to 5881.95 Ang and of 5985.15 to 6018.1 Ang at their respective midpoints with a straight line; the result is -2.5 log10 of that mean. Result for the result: 0.17 mag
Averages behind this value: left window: 40.1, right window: 39.2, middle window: 34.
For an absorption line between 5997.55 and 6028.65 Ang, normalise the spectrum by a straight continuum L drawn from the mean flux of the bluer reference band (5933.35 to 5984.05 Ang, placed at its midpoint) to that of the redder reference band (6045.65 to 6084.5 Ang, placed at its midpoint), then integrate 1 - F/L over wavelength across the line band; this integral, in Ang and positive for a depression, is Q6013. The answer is 1.1 Ang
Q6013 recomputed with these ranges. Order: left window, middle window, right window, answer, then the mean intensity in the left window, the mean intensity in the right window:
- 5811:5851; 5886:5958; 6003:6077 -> 5.7 Ang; 41.2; 40.4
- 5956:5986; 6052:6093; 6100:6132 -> -0.4 Ang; 40.4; 40.4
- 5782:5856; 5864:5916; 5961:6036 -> 4.1 Ang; 40.4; 39.7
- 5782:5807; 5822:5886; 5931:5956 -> -0.8 Ang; 39.7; 39.2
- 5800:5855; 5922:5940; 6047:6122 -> 0.7 Ang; 40.8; 40.8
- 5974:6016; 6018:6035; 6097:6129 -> 0.2 Ang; 39.4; 40.5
